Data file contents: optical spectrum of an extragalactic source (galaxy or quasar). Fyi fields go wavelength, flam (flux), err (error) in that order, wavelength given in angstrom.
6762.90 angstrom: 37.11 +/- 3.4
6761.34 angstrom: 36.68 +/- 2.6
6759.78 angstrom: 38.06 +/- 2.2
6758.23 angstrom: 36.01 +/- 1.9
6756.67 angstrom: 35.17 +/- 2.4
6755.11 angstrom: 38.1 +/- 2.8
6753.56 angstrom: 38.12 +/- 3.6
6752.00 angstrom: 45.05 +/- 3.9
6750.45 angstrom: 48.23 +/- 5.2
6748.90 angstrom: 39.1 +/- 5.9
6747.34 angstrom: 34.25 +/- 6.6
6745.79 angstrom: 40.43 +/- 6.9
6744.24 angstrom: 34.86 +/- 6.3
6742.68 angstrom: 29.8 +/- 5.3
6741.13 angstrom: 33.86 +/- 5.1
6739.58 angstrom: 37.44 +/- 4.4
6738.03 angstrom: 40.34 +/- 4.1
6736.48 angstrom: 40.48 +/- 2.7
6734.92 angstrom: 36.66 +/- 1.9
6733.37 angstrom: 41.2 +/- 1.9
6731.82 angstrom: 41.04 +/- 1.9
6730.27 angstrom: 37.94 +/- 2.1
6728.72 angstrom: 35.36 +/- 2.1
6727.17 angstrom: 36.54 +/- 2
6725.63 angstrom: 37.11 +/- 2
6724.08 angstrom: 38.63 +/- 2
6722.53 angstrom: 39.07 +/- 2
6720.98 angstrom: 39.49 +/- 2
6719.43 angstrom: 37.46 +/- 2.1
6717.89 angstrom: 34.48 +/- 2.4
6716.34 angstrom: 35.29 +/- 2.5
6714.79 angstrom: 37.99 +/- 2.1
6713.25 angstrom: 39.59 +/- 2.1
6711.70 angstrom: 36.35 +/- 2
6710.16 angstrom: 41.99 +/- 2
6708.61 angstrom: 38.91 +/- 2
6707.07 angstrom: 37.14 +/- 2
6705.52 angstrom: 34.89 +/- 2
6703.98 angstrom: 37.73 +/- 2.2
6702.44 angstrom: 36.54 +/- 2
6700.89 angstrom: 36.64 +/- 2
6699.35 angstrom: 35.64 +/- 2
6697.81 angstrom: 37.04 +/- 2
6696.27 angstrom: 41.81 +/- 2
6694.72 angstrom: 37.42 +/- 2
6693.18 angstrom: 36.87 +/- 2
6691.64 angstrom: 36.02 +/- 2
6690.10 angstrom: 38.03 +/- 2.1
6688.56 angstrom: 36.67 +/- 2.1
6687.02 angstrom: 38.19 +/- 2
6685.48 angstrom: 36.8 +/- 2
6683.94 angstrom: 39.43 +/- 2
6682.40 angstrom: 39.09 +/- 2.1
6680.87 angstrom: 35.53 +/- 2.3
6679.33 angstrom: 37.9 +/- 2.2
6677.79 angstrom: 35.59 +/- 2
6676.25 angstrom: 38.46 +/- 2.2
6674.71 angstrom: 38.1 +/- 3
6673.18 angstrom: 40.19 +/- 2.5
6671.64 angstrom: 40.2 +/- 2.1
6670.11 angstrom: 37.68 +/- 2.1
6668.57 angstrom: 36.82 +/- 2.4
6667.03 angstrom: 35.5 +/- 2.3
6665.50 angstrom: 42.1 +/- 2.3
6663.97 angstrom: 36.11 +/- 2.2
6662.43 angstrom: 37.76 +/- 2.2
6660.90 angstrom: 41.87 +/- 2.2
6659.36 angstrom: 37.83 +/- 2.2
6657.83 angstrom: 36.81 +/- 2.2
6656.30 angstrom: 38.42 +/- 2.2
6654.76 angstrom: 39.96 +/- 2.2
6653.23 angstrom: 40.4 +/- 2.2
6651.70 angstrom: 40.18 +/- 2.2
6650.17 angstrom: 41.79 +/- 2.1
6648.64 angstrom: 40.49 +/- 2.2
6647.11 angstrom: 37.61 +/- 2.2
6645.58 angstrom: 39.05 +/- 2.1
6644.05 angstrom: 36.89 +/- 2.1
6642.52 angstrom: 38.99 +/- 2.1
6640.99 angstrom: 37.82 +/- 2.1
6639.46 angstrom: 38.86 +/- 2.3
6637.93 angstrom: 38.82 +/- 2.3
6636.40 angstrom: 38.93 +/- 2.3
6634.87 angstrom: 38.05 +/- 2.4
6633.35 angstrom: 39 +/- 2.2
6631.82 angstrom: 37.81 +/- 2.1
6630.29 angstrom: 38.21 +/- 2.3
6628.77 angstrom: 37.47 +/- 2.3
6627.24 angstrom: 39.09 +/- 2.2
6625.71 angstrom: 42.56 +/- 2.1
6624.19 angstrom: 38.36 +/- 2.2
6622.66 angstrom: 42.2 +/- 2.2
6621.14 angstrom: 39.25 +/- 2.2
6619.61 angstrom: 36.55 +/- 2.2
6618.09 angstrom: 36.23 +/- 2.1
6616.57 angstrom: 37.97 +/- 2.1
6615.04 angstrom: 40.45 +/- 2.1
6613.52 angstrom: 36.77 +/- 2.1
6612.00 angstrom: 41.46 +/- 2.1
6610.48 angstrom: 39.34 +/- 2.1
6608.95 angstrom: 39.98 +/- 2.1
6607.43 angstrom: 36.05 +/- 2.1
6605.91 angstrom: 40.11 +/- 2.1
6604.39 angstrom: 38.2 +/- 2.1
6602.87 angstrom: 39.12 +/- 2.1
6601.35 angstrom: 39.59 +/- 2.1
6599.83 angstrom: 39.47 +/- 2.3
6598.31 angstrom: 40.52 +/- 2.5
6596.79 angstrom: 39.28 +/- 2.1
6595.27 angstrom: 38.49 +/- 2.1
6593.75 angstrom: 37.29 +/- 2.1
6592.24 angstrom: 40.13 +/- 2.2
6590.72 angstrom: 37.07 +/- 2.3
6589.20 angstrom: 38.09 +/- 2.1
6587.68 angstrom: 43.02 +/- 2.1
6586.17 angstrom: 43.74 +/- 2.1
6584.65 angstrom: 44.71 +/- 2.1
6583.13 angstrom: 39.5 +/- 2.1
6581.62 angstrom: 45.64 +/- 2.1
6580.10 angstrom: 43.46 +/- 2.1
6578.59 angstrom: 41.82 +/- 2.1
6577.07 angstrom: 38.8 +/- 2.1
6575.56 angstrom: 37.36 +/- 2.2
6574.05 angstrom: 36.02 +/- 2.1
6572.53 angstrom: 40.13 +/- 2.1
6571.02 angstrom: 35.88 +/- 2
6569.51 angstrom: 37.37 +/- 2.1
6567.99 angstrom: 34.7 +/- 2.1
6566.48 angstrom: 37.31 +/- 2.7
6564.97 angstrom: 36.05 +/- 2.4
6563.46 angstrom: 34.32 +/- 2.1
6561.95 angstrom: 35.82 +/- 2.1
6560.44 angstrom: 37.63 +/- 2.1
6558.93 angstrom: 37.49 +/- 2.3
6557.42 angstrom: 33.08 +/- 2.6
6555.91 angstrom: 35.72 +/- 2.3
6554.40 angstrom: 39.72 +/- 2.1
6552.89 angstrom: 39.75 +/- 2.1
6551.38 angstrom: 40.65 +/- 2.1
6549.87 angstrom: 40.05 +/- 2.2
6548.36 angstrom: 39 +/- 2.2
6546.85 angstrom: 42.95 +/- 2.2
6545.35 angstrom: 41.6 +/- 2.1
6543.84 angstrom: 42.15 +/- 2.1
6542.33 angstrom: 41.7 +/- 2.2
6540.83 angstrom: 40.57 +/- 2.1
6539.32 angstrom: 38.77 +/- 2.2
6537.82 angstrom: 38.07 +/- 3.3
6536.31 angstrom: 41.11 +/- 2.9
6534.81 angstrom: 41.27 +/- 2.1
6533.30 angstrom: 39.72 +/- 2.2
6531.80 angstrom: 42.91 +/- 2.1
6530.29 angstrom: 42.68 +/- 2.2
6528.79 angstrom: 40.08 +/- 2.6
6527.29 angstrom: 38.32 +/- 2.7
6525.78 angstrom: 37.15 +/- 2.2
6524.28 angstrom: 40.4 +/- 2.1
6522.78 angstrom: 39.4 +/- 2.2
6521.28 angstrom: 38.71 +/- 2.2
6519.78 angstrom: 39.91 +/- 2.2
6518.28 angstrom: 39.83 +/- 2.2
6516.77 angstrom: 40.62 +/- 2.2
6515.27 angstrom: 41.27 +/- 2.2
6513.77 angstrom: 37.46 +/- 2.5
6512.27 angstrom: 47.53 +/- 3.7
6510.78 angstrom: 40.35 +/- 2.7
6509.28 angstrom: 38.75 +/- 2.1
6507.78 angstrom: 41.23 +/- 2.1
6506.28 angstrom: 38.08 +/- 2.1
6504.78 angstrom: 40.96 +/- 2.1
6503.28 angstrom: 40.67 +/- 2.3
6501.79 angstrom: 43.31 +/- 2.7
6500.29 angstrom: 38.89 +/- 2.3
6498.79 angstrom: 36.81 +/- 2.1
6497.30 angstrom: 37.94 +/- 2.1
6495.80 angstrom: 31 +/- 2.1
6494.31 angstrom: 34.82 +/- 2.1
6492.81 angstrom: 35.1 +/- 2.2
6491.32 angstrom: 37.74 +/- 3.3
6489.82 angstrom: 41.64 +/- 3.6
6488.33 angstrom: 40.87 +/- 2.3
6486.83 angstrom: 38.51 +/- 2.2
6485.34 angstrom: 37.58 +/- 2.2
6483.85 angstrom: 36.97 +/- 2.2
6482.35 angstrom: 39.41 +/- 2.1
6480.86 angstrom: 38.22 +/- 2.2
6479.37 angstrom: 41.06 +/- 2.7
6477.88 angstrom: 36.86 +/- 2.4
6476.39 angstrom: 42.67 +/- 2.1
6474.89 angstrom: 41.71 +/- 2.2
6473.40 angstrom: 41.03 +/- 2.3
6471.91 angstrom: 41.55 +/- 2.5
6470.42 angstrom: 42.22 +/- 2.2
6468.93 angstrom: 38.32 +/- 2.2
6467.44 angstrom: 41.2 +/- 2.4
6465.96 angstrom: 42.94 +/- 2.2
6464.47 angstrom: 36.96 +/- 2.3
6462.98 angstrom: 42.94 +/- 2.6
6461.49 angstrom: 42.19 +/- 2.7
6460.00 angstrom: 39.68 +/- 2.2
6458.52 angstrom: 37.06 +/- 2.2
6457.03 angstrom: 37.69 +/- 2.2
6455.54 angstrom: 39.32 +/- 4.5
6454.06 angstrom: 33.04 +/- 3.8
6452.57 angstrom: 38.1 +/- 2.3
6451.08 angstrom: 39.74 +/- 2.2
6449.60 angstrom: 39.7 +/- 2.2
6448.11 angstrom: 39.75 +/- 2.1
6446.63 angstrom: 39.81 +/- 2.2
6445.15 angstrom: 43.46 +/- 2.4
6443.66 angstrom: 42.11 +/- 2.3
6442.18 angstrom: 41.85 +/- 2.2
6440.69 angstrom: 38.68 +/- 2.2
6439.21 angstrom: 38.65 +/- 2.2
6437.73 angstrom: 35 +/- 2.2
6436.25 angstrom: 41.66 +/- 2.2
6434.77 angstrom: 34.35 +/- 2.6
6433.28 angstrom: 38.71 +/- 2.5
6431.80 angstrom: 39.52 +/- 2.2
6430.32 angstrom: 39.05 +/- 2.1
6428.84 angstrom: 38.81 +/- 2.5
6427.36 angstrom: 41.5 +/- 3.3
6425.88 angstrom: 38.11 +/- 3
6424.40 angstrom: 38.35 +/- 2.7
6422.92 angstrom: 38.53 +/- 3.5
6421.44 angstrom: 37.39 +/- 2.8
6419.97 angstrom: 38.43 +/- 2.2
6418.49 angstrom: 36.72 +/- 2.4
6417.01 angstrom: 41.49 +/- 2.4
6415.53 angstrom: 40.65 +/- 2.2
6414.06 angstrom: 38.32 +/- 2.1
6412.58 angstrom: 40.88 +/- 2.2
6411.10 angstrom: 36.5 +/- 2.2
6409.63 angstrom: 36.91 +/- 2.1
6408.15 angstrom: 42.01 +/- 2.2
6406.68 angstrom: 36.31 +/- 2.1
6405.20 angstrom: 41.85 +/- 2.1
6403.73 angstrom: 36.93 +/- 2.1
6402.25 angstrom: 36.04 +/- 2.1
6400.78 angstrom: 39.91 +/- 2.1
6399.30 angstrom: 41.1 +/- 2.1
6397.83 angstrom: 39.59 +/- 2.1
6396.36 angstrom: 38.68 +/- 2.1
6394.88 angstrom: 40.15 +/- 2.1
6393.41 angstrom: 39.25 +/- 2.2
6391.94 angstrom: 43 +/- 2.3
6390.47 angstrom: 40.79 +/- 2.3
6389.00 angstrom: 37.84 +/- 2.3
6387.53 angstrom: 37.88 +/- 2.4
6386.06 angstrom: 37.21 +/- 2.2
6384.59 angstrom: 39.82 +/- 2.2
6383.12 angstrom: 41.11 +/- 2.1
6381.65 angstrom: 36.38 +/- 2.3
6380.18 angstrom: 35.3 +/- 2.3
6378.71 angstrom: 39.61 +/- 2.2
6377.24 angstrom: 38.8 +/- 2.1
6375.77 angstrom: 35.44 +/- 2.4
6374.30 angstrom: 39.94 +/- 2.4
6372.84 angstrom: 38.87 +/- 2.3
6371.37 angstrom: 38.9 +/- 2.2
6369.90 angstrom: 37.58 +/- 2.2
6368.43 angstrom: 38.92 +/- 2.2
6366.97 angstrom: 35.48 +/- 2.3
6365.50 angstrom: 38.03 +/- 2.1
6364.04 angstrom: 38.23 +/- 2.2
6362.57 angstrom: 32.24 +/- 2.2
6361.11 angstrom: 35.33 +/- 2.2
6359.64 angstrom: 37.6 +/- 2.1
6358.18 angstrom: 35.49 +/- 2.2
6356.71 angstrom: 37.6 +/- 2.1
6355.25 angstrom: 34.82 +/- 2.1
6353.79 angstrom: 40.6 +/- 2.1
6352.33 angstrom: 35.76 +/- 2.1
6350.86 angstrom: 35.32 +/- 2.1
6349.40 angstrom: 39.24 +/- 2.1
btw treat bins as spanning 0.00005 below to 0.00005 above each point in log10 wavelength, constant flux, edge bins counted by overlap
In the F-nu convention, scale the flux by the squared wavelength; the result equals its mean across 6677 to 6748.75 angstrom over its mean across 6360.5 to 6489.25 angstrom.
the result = 1.0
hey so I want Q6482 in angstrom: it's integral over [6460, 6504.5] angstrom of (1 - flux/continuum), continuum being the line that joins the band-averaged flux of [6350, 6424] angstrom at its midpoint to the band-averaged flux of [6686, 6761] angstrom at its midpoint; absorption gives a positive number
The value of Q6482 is -1.5 angstrom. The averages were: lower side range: 38.2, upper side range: 37.8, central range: 39.4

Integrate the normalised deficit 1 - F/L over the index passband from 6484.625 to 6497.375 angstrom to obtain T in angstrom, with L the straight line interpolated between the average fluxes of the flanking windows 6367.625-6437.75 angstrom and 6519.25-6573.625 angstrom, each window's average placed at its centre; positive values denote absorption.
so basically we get 0.55 angstrom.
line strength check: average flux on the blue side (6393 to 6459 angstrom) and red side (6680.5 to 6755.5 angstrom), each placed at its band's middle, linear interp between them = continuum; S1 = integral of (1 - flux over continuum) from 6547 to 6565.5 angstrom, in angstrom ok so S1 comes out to 0.4 angstrom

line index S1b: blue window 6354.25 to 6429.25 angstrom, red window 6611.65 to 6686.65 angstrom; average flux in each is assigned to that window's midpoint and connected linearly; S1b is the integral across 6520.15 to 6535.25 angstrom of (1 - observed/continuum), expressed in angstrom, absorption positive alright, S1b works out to -0.6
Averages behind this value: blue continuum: 38.4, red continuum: 38.6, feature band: 40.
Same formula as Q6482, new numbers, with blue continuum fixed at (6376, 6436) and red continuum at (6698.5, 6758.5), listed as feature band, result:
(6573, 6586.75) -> -1.03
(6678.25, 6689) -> 0.10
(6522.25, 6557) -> -1.52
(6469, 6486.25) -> -0.56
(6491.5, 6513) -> -0.22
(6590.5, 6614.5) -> -0.48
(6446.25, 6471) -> -0.48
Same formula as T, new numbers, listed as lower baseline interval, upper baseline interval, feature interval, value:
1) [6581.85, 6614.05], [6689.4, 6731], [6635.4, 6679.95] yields -0.14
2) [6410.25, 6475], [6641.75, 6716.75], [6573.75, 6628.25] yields -1.59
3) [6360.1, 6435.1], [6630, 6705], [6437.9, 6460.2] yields -0.39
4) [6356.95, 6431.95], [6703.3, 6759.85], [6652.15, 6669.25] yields -0.22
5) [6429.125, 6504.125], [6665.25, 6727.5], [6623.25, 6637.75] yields -0.28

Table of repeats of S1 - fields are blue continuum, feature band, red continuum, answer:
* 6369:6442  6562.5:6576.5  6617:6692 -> 0.72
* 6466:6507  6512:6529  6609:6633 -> -0.33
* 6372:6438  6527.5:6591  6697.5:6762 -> -1.91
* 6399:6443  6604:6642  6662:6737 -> -0.70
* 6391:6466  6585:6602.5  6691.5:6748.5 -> -0.74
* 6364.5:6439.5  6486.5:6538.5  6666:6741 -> -1.60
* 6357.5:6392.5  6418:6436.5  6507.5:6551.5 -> 0.13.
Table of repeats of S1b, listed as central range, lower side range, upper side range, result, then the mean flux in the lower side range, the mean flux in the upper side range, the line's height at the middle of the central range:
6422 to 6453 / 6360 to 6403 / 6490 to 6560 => -0.4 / 38.3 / 39.5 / 38.8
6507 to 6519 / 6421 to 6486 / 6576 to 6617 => -0.4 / 39.4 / 40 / 39.7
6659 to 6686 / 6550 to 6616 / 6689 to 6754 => 0.1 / 38.9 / 37.9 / 38.3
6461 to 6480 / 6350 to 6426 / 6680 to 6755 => -1.4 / 38.2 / 37.9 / 38.2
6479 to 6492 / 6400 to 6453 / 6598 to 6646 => 0.0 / 39.1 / 38.8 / 39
